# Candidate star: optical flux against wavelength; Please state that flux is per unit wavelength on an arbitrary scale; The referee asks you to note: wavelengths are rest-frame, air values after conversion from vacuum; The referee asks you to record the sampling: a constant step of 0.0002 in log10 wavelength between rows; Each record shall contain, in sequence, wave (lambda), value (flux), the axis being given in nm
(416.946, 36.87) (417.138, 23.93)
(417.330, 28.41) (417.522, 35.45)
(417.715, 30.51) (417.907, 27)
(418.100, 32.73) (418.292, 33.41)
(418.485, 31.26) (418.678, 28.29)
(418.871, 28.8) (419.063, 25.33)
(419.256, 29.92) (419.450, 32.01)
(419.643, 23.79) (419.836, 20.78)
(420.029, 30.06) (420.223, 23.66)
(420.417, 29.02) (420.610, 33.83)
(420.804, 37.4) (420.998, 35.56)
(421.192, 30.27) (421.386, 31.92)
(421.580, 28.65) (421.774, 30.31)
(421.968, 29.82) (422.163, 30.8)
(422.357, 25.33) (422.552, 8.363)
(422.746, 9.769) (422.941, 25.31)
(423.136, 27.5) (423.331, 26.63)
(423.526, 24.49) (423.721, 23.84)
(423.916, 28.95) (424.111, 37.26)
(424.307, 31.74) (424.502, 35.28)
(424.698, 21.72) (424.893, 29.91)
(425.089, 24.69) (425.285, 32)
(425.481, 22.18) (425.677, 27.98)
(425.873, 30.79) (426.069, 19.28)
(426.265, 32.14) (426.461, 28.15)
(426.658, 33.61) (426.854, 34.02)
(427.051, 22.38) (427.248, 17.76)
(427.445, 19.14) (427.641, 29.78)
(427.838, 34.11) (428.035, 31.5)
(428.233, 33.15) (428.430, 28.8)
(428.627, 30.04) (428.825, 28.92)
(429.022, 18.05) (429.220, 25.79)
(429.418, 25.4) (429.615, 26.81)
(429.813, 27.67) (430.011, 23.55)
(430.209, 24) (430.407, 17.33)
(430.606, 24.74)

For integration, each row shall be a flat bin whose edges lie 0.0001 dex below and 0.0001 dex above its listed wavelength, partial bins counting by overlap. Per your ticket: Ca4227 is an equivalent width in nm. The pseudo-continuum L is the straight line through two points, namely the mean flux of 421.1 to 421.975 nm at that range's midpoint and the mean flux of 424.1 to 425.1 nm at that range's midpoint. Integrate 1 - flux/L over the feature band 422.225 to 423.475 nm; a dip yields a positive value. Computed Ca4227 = 0.381 nm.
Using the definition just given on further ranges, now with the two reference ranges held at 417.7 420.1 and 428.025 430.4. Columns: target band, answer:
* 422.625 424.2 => 0.14 nm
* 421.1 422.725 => 0.11 nm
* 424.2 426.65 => -0.09 nm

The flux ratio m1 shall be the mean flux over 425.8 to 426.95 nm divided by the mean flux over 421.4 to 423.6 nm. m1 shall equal 1.21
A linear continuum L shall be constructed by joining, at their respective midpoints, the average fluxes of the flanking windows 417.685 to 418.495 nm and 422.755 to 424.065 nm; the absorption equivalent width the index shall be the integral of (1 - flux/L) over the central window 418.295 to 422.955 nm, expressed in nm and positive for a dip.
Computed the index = 0.12 nm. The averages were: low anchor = 31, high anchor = 25.5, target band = 27.7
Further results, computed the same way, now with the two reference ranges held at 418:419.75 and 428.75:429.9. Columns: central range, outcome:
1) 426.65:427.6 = 0.050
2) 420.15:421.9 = -0.163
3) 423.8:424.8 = -0.129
